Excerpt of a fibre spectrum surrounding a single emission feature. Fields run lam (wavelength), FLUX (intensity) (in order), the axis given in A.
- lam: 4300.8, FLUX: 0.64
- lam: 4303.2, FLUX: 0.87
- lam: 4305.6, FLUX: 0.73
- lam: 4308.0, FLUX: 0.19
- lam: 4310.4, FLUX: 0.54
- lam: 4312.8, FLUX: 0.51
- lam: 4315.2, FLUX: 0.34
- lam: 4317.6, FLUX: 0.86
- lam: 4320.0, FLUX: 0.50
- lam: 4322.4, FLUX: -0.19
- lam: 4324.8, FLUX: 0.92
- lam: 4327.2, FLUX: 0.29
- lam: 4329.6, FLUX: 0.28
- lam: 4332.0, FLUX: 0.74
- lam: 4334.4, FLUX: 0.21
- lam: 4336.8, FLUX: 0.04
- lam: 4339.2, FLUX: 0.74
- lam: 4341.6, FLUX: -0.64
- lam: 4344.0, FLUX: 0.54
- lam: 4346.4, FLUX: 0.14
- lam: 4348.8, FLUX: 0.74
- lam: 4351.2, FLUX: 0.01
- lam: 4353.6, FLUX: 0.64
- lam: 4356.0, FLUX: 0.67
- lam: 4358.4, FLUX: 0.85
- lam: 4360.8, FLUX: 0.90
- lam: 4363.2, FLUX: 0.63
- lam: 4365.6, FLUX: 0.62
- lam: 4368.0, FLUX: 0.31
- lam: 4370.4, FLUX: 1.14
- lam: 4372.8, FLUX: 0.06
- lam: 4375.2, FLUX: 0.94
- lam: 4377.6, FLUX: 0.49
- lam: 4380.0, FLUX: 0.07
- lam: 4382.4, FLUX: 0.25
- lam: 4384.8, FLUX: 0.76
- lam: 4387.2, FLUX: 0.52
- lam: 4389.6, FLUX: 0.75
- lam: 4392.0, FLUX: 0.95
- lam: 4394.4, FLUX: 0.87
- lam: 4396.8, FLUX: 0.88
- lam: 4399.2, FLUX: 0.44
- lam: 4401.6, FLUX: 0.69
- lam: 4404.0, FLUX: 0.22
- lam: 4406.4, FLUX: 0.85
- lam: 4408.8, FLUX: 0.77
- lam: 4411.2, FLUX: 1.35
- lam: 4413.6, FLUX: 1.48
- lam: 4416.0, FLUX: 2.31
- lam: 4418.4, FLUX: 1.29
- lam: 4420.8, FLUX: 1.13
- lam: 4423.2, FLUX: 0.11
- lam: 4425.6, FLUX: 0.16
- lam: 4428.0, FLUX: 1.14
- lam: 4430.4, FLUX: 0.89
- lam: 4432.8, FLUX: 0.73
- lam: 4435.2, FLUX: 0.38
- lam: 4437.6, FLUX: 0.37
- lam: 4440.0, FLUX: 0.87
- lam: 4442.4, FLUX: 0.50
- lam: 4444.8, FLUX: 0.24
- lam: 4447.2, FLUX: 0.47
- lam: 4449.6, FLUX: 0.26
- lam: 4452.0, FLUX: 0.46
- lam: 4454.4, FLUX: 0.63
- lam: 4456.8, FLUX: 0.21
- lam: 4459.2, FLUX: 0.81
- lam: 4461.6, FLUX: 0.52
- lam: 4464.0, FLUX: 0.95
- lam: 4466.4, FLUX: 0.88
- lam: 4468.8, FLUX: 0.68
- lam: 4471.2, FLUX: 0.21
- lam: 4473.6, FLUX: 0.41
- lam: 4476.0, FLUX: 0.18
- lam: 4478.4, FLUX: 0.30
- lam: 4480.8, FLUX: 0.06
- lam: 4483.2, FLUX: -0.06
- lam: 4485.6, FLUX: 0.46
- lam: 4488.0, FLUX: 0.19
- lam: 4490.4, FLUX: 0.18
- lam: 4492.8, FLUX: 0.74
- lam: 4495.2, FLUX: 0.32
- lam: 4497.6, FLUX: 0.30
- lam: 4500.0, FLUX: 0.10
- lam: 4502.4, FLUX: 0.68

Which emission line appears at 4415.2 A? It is C IV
